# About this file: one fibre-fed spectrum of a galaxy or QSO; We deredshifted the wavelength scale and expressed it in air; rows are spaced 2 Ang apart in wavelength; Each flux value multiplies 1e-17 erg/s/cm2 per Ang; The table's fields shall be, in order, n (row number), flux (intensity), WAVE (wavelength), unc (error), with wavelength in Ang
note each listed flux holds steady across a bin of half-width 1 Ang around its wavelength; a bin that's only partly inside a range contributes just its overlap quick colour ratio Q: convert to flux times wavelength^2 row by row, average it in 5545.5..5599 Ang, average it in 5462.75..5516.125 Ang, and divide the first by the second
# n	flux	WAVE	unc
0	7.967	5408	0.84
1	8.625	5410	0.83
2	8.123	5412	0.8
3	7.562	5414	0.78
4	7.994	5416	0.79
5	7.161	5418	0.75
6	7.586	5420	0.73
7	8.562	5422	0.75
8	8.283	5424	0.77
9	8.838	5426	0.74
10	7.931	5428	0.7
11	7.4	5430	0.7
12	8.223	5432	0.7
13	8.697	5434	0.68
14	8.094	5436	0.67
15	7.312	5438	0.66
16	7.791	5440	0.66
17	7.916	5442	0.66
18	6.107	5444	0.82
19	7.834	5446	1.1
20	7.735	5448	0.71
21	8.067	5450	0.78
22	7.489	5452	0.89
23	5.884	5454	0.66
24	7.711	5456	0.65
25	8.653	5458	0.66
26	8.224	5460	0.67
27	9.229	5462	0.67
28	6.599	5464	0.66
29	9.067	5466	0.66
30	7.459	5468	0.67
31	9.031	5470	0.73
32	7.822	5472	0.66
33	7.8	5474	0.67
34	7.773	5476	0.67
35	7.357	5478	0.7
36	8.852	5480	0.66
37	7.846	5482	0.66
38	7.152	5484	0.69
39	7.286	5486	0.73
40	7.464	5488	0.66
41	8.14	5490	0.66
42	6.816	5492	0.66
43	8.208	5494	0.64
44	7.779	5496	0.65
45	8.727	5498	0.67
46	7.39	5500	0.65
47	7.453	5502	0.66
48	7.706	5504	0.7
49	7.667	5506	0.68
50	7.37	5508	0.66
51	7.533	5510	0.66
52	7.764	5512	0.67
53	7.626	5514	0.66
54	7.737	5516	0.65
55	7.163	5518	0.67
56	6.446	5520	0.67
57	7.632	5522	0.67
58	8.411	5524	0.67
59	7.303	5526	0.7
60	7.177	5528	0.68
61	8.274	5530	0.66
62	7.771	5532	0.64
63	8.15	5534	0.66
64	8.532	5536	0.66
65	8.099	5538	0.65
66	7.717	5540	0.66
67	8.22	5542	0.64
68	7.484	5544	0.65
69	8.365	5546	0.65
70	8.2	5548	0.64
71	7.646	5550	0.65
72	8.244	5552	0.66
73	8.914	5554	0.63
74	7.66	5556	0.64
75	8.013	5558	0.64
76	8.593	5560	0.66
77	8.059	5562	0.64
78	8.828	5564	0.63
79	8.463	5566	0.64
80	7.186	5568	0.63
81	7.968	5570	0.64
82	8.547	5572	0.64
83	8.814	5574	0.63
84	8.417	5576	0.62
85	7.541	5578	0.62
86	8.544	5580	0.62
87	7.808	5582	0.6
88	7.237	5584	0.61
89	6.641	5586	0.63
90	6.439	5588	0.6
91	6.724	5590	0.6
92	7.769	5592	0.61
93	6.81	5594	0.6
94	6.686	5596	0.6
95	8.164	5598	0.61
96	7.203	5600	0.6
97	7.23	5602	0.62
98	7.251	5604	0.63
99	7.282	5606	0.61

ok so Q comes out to 1.04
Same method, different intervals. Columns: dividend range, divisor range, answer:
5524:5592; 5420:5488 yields 1.05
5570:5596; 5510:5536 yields 1.01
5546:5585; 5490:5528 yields 1.09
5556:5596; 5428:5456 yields 1.07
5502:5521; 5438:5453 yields 1.01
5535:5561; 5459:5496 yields 1.06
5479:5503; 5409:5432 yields 0.99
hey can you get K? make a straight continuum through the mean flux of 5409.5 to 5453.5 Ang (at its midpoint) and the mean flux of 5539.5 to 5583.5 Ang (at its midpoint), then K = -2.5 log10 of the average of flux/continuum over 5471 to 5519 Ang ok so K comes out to 0.042 mag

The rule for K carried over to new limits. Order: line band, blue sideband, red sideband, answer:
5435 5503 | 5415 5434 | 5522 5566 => 0.04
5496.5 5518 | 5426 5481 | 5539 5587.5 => 0.04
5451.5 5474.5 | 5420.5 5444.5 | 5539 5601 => 0.00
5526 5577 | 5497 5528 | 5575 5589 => -0.08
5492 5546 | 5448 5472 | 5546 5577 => 0.05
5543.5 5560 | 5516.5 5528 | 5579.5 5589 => -0.11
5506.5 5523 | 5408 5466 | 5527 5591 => 0.07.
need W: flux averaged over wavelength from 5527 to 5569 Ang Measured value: 8.08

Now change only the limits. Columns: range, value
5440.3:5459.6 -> 7.52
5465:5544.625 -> 7.78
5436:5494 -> 7.74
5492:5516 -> 7.71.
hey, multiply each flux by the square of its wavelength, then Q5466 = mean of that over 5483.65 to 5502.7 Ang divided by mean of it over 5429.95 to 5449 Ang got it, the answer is 1.0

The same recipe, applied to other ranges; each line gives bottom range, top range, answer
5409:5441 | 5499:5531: 0.97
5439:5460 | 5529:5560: 1.11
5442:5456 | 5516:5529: 1.04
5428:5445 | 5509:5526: 1.01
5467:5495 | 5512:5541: 1.01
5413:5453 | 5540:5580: 1.09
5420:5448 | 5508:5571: 1.04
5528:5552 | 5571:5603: 0.96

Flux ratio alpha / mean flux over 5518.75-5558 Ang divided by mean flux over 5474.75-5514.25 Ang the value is 1.0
